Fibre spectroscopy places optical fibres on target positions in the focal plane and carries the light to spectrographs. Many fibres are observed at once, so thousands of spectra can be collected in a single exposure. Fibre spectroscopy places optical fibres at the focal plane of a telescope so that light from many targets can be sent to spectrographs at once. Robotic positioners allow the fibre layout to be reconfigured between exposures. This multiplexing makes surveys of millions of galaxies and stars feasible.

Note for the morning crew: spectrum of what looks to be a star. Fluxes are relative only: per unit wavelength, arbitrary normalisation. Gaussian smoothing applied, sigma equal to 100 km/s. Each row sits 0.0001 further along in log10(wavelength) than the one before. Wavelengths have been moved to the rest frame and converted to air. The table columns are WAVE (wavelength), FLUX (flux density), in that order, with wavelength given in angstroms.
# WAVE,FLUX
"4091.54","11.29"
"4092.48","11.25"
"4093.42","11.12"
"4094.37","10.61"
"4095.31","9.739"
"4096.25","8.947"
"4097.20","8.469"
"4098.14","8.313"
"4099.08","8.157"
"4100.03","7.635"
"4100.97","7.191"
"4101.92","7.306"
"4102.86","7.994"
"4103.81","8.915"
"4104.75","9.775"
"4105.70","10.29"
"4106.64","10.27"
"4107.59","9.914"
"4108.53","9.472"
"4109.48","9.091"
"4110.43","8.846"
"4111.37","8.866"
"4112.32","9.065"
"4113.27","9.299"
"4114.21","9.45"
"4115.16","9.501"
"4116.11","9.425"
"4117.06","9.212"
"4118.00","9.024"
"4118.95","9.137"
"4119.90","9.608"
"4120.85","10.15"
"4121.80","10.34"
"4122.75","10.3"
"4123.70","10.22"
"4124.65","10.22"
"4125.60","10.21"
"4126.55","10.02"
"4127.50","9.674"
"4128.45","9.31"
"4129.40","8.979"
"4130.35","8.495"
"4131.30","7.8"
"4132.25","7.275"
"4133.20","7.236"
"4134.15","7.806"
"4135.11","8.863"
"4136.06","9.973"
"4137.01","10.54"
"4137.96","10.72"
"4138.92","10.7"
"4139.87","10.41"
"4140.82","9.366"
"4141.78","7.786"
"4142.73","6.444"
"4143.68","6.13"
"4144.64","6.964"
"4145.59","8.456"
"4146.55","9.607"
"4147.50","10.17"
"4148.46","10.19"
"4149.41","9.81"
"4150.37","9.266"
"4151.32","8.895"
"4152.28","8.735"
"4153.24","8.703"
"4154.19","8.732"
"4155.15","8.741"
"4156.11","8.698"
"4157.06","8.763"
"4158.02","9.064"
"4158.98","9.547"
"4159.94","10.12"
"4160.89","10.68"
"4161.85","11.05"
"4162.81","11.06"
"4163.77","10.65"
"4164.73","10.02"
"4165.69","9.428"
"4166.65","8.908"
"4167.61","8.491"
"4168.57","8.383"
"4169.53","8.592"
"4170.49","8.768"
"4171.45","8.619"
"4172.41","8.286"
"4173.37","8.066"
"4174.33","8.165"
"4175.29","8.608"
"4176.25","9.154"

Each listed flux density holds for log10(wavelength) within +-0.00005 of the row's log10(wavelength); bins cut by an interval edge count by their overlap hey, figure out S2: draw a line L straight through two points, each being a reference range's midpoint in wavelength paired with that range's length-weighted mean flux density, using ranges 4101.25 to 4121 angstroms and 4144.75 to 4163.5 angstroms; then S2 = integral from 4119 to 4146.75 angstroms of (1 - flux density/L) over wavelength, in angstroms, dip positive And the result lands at 0.8 angstroms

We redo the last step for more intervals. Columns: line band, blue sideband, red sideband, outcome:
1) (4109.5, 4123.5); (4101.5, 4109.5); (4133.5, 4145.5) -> -0.5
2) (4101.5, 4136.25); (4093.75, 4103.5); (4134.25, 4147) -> -2.2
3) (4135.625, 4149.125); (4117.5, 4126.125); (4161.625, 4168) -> 1.1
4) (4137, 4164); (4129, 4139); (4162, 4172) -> -0.5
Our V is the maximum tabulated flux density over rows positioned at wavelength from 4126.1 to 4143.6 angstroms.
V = 10.72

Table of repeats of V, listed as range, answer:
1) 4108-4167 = 11.06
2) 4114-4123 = 10.34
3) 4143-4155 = 10.19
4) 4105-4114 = 10.29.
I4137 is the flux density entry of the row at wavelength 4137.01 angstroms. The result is 10.54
